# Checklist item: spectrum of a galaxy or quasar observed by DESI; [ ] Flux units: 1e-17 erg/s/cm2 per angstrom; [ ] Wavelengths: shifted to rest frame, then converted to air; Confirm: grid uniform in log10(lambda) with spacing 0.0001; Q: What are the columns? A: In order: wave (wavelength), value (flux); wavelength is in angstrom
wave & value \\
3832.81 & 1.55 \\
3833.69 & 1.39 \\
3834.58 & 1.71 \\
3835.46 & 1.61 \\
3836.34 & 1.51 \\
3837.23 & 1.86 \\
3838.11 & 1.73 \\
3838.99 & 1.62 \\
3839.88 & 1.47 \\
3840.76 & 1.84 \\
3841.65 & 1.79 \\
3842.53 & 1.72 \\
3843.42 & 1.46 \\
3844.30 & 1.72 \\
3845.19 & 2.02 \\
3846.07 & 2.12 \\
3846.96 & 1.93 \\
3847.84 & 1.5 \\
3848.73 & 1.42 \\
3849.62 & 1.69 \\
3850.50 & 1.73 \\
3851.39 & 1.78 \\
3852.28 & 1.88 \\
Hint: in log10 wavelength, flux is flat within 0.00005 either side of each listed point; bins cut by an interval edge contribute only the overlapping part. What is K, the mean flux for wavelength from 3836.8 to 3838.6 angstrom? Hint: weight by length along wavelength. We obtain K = 1.8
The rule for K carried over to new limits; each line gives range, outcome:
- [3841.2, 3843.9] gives 1.66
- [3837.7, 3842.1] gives 1.69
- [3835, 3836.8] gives 1.56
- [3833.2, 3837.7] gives 1.62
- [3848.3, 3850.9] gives 1.61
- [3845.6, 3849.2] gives 1.74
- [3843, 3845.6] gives 1.73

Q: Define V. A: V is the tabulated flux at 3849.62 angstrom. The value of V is 1.69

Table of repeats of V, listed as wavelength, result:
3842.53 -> 1.72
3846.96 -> 1.93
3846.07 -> 2.12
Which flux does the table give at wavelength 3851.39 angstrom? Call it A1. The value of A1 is 1.78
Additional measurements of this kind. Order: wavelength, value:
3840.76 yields 1.84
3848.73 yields 1.42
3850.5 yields 1.73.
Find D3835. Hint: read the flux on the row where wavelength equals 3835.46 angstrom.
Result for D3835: 1.61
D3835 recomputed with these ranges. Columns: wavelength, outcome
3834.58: 1.71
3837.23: 1.86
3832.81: 1.55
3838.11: 1.73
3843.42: 1.46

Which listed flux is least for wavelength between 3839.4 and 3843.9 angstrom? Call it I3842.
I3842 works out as 1.46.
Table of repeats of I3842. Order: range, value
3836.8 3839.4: 1.62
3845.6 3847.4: 1.93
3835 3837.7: 1.51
